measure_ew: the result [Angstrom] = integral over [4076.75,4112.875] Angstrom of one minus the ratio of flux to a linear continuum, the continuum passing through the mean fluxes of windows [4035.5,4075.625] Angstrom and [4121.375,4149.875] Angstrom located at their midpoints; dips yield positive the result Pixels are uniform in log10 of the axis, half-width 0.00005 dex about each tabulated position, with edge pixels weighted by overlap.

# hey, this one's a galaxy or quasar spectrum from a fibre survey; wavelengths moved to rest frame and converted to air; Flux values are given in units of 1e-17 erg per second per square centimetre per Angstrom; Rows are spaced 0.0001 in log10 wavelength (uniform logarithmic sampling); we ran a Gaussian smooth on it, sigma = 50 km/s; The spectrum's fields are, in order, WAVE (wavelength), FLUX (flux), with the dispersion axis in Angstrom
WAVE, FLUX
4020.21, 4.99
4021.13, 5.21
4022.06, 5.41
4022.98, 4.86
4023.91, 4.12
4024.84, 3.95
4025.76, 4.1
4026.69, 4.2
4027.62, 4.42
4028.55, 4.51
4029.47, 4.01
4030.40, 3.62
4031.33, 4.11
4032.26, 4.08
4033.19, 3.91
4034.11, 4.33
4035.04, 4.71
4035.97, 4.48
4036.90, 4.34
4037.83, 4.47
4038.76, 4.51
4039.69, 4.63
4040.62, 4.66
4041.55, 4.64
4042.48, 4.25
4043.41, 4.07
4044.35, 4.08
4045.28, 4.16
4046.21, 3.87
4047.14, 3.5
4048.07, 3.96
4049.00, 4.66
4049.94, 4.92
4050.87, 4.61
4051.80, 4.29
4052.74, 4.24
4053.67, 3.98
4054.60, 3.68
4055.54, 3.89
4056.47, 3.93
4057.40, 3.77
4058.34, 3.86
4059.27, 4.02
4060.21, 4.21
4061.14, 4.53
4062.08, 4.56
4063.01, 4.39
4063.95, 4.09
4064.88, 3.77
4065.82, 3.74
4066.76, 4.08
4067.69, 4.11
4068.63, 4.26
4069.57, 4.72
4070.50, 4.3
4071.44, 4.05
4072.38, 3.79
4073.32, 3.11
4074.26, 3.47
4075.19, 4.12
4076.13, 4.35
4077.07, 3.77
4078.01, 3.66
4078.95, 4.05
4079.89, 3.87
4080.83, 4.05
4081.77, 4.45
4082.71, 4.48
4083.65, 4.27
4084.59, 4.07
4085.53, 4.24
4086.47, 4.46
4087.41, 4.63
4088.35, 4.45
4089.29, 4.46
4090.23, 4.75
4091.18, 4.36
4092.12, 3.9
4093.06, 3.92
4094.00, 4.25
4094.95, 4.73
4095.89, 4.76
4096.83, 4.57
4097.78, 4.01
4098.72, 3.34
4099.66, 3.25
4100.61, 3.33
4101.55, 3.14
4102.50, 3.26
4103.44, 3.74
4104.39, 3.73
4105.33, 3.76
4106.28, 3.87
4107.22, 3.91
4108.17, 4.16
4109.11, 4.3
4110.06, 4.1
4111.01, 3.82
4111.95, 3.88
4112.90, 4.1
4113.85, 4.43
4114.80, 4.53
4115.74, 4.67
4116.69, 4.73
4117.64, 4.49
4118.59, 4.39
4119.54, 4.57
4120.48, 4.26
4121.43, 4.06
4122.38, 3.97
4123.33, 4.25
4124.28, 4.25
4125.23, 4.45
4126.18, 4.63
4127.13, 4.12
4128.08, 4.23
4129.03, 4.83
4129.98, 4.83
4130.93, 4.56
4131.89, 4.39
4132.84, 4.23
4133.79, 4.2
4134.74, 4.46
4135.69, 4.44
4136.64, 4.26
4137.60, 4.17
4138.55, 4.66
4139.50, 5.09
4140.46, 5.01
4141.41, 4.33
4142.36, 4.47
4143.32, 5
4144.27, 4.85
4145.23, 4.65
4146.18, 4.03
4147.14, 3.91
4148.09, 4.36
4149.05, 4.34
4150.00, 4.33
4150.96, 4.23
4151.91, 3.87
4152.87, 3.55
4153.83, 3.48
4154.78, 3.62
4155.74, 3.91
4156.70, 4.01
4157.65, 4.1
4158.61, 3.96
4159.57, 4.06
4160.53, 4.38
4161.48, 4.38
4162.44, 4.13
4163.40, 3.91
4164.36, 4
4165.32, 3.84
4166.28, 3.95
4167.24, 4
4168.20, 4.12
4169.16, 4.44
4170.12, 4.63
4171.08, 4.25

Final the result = 2.1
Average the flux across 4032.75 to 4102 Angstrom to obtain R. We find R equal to 4.15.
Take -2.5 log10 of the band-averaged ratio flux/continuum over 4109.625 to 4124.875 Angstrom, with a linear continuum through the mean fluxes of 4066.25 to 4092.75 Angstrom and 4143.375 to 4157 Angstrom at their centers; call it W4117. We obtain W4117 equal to -0.04 mag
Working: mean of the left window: 4.15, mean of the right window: 4.11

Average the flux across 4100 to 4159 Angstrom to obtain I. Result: 4.21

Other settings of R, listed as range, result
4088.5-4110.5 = 3.99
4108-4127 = 4.3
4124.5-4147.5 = 4.49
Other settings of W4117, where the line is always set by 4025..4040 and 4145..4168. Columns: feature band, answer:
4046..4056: 0.02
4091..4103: 0.07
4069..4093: 0.01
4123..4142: -0.10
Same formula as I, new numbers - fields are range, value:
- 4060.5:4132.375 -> 4.16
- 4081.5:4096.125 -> 4.38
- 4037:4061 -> 4.2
